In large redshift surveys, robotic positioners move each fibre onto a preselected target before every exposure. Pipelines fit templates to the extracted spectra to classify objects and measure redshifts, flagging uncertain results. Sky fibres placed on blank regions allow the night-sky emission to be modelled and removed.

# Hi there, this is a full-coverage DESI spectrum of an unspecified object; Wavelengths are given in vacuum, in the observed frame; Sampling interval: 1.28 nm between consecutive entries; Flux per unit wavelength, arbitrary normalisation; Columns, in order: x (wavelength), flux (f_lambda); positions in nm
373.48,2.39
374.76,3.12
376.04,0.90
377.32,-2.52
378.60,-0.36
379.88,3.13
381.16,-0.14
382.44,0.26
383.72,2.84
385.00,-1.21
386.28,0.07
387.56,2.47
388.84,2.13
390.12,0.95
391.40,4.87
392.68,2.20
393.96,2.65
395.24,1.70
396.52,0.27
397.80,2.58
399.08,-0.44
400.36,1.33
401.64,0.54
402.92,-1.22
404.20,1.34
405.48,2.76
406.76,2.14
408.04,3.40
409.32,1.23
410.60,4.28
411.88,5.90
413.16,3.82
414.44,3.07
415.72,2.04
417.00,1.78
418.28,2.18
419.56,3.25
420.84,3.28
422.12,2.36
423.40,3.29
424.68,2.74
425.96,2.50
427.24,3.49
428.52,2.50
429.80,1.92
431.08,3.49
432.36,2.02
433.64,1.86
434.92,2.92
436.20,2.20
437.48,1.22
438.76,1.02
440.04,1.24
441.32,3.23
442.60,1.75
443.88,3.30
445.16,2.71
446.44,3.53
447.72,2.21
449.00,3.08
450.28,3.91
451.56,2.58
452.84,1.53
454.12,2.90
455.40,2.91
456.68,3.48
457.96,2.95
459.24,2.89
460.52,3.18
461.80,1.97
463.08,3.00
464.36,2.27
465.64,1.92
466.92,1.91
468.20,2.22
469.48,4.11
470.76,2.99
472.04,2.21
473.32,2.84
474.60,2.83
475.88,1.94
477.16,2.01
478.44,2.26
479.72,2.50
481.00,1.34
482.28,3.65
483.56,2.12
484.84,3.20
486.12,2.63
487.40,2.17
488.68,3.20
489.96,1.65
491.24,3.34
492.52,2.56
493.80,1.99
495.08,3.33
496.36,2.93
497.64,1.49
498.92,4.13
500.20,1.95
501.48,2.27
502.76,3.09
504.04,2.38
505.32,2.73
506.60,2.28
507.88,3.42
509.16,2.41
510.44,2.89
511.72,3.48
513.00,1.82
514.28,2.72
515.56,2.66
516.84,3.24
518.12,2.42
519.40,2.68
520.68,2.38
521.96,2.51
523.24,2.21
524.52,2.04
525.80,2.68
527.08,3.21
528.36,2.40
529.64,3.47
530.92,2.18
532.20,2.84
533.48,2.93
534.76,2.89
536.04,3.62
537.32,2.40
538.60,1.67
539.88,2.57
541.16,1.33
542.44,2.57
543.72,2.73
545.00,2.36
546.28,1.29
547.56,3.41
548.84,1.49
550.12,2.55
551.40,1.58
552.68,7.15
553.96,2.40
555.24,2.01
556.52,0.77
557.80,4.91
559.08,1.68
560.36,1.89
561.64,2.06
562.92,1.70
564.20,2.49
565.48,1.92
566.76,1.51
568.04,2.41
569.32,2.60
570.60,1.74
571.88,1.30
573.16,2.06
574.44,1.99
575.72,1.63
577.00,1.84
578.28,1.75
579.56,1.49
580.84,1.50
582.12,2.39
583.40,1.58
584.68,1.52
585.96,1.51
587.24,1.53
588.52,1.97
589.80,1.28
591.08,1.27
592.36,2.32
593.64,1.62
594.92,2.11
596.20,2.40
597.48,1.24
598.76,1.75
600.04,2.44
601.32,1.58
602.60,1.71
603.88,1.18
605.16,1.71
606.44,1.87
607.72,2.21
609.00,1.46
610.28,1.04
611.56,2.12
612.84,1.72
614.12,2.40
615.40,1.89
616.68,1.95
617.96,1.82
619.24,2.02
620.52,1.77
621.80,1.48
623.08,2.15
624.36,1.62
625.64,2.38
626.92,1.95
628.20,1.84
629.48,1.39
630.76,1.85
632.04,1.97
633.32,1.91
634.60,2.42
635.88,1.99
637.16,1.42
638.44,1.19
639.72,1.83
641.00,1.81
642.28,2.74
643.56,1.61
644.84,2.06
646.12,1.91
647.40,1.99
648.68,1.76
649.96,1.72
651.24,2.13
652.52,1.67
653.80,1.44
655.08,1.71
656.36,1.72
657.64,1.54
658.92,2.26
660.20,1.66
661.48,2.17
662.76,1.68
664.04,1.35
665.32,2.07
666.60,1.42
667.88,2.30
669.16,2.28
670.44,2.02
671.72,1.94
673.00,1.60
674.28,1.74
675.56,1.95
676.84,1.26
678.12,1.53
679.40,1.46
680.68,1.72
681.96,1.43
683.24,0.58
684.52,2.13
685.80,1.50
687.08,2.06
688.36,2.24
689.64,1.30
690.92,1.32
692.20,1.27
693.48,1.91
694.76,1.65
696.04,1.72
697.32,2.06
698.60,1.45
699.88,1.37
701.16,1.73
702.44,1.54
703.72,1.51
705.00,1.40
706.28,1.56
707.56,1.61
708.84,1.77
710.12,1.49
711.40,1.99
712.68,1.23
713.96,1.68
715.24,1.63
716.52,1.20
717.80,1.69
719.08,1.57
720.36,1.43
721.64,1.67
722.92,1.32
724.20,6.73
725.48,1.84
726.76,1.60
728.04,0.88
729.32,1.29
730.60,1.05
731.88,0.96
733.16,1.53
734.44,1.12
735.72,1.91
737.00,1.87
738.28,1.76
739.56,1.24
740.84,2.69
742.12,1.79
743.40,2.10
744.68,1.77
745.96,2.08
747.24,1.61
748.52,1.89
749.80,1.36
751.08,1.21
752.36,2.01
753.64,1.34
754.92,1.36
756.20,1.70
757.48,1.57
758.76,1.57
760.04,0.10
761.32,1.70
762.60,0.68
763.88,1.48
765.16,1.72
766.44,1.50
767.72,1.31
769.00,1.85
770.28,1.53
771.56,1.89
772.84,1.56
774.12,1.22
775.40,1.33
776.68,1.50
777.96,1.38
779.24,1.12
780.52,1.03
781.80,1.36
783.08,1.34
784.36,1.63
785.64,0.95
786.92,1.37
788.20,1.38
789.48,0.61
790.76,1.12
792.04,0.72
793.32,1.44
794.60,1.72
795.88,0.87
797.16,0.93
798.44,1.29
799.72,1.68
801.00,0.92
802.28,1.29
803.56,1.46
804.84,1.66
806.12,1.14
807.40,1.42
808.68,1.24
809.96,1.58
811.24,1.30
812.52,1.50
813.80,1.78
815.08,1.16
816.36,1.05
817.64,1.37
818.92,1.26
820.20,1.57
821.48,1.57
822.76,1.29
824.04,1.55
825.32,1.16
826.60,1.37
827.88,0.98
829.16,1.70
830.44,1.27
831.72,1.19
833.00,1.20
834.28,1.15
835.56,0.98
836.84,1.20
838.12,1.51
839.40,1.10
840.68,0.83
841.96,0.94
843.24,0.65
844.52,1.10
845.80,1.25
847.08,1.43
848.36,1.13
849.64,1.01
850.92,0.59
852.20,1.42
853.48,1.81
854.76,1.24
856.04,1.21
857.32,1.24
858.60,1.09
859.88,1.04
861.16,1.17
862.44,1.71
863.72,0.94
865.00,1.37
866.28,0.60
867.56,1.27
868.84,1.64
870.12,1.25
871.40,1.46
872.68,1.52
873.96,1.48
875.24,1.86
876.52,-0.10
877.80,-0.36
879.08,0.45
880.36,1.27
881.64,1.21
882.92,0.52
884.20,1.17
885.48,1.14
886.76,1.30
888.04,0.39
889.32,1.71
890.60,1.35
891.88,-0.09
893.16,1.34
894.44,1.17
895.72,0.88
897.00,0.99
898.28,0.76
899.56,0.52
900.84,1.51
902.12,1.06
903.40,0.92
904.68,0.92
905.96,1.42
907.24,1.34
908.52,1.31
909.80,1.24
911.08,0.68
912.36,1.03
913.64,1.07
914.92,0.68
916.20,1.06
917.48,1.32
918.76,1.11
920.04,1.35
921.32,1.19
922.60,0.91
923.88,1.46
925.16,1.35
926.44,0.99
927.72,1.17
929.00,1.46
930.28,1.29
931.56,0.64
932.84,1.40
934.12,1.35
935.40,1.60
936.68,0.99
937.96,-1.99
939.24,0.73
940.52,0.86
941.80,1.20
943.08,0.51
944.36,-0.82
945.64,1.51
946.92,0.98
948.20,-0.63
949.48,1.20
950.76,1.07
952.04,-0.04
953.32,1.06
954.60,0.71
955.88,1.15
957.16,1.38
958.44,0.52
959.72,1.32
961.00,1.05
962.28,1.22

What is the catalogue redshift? 0.103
